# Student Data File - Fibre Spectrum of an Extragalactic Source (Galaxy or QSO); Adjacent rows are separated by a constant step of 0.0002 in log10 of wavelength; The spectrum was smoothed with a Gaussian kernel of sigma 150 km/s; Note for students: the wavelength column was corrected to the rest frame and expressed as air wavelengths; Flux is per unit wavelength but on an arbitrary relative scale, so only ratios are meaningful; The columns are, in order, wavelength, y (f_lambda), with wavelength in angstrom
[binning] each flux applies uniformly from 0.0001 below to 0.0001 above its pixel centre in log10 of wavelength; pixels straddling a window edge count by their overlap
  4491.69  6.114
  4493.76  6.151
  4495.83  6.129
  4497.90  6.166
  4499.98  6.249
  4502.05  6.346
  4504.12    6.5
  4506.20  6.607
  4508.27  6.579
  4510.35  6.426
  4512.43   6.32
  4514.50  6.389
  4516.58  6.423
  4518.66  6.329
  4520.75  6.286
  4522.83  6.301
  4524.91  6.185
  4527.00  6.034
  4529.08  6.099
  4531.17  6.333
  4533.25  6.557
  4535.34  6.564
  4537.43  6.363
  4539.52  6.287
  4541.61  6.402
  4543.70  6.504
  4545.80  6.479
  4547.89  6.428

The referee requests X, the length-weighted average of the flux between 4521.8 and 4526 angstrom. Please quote 6.24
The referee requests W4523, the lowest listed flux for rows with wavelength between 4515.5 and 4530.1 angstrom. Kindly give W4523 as 6.034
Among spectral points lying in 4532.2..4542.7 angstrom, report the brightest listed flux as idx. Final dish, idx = 6.564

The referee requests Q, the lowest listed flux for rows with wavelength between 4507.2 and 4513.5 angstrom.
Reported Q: 6.32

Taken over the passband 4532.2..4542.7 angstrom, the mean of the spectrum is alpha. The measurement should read 6.44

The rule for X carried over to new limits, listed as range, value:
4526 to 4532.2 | 6.16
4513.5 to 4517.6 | 6.41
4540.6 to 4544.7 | 6.46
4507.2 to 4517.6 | 6.43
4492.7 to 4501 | 6.17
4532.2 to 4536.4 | 6.57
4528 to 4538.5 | 6.39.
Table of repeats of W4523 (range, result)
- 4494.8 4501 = 6.129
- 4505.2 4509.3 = 6.579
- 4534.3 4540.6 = 6.287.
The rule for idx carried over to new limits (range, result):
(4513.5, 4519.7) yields 6.423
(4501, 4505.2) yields 6.5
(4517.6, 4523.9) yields 6.329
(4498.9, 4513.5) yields 6.607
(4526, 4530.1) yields 6.099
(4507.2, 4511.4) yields 6.579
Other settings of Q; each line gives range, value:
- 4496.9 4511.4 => 6.166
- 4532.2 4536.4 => 6.557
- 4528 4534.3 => 6.099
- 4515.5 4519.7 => 6.329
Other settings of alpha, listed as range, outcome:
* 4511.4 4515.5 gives 6.37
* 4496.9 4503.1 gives 6.25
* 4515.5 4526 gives 6.3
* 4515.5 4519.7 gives 6.38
